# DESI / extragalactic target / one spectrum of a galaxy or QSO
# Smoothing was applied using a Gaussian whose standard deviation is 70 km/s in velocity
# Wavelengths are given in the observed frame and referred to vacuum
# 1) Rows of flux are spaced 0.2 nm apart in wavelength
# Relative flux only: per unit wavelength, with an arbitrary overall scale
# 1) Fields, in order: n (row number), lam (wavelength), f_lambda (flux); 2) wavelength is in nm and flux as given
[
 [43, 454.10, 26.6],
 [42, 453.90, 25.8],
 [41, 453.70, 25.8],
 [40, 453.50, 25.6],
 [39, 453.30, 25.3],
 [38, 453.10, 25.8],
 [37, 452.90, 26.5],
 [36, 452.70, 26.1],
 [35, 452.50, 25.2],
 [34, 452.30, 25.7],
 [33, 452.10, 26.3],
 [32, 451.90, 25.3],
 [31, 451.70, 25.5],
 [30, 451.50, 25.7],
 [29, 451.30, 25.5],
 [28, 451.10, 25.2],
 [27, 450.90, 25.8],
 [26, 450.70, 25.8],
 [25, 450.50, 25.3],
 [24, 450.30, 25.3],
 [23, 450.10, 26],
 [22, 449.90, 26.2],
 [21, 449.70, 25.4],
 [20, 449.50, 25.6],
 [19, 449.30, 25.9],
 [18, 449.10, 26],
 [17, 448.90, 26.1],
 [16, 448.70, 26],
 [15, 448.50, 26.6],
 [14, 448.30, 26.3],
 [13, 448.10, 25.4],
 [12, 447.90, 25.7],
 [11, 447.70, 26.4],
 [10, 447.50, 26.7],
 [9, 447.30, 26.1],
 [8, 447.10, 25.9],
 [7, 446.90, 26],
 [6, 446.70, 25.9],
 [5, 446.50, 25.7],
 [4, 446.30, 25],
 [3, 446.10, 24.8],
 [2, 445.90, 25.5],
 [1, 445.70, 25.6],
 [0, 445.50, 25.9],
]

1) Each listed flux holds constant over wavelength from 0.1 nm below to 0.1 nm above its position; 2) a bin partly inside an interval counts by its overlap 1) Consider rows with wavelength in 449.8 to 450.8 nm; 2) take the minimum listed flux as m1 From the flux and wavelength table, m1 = 25.3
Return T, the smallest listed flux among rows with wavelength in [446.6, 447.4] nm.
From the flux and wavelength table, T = 25.9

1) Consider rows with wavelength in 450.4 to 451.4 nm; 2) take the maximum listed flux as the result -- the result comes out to 25.8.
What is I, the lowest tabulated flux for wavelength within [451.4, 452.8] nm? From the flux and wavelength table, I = 25.2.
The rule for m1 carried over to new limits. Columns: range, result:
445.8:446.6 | 24.8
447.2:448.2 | 25.4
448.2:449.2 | 26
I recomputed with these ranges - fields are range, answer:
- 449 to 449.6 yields 25.6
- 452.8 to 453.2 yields 25.8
